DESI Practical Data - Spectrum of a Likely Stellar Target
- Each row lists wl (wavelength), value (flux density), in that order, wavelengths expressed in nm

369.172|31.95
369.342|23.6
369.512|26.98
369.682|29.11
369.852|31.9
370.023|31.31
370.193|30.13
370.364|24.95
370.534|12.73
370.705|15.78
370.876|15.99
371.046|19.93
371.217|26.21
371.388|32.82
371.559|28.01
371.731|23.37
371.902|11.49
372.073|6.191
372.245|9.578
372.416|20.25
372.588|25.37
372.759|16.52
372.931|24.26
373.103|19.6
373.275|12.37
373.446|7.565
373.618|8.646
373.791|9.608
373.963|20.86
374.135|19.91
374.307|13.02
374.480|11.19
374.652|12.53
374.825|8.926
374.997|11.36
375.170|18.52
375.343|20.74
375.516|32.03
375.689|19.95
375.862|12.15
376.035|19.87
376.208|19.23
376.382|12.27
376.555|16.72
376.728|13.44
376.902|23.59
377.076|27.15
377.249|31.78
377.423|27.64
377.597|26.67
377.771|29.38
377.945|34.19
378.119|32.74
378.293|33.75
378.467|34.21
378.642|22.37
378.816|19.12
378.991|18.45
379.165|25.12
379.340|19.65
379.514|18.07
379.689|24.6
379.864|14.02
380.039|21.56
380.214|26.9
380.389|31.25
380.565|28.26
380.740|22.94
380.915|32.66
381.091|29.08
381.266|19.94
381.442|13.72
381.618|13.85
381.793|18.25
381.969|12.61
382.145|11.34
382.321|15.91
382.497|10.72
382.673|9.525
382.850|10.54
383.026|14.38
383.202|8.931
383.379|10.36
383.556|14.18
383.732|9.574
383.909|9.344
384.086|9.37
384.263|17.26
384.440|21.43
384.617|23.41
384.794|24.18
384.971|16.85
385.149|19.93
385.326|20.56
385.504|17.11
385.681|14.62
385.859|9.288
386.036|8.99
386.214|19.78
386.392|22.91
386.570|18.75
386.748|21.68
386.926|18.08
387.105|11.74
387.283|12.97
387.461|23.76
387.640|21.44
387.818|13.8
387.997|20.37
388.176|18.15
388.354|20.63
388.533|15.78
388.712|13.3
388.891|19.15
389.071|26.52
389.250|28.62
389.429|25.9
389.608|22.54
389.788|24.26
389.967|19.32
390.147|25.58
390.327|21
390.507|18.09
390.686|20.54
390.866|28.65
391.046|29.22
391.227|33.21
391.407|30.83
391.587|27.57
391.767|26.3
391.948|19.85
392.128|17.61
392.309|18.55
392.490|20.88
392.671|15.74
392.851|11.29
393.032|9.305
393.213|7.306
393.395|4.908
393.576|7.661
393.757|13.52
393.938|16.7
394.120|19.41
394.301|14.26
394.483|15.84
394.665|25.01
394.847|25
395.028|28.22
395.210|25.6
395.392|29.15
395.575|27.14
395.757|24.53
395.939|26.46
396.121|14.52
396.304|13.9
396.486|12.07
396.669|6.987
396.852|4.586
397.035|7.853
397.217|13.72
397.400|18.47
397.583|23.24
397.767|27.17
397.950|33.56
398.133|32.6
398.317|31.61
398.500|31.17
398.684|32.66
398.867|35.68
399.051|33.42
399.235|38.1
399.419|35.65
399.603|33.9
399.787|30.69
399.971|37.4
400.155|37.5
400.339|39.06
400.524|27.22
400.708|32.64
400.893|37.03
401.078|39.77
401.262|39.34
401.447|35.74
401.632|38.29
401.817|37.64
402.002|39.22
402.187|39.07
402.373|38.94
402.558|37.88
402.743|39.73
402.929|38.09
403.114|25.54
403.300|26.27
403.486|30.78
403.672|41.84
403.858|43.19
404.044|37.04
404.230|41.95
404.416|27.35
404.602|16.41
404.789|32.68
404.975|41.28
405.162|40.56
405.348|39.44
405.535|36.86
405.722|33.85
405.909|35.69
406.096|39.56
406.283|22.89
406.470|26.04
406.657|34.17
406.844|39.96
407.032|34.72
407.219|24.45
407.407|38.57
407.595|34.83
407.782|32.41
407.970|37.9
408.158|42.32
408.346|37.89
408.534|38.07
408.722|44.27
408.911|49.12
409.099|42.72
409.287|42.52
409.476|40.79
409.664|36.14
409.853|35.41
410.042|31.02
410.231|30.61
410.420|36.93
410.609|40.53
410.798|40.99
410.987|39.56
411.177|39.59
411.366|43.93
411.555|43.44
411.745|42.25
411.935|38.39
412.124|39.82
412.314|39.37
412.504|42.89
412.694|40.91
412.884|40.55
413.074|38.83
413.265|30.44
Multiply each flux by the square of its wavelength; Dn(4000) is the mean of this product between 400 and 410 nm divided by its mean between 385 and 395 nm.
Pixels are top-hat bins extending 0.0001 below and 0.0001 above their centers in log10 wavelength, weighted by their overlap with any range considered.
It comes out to 2.04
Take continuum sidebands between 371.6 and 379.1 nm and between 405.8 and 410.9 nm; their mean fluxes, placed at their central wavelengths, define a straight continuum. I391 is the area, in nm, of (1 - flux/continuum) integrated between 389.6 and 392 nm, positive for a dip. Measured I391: 0.23 nm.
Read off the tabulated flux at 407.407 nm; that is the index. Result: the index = 38.57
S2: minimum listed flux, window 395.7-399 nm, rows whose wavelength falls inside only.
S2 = 4.586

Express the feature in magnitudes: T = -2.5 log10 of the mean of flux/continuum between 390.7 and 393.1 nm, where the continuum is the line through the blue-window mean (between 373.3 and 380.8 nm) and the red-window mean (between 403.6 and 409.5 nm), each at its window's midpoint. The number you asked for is 0.27 mag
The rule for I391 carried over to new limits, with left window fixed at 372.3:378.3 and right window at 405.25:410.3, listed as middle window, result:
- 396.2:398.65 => 0.876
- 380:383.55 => 0.745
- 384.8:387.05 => 0.677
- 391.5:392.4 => 0.199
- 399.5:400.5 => -0.084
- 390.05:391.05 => 0.151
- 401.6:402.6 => -0.151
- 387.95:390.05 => 0.431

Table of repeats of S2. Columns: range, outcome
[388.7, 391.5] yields 13.3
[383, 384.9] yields 8.931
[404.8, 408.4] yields 22.89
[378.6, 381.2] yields 14.02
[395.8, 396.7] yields 6.987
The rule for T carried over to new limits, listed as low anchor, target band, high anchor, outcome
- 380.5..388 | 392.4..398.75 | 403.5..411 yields 0.36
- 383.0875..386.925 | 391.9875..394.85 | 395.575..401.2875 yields 0.48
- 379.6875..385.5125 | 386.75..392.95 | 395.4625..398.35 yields -0.14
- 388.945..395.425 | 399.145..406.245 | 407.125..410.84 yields -0.14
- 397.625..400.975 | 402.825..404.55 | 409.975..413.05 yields 0.04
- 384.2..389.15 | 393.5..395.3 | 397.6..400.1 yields 0.40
